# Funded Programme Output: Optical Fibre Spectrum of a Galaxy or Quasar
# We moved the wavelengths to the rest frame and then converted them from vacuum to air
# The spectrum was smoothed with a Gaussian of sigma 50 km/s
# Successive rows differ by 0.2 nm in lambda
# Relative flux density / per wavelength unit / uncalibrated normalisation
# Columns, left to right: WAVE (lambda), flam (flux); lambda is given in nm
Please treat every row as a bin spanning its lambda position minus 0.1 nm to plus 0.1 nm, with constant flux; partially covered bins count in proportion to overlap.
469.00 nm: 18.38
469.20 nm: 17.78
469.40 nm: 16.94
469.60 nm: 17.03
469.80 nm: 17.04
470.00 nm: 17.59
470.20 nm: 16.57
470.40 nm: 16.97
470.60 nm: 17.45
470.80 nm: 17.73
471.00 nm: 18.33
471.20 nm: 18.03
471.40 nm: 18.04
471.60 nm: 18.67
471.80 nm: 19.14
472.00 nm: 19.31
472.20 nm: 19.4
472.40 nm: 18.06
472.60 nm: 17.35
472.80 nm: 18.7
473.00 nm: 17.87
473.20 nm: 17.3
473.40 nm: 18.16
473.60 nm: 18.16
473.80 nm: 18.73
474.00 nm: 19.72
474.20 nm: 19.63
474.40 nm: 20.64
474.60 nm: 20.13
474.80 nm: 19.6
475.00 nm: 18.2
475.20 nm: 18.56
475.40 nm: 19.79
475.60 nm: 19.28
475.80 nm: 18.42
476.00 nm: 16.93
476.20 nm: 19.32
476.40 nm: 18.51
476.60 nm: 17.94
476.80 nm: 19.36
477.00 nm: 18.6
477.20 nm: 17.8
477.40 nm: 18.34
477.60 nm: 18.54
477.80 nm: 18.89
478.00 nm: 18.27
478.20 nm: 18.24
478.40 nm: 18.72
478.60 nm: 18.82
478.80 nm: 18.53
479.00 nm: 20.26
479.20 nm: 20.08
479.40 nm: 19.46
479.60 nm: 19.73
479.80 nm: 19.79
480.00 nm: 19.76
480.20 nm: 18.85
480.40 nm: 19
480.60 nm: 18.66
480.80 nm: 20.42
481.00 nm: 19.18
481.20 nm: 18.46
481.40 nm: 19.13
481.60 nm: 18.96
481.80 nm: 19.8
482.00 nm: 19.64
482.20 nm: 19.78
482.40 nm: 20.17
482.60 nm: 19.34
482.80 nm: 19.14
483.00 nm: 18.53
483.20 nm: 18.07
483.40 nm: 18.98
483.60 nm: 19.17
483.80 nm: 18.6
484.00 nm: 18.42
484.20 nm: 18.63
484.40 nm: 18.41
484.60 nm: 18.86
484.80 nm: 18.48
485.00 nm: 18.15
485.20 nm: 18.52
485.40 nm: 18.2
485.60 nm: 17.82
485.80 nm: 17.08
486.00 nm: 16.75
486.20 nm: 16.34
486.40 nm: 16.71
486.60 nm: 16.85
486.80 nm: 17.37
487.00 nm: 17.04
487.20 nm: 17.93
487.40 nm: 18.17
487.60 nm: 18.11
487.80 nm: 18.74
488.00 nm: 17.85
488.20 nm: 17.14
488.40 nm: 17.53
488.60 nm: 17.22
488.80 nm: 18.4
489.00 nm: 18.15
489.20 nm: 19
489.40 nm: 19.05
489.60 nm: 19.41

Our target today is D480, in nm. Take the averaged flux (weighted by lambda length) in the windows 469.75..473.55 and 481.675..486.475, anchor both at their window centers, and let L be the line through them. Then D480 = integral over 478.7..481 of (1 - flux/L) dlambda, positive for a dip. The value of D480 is -0.15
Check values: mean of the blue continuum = 18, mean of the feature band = 19.5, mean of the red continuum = 18.5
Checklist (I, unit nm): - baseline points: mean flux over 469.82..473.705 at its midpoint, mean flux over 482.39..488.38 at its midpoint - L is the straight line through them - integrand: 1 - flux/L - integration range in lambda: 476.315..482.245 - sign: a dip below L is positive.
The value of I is -0.33 nm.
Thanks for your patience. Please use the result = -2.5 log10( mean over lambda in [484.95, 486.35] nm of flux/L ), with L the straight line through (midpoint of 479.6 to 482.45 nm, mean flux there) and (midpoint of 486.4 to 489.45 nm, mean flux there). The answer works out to 0.05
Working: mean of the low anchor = 19.4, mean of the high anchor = 17.8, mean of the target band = 17.5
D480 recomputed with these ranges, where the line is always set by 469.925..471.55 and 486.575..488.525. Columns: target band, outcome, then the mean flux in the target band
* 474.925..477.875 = -0.15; 18.6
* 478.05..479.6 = -0.13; 19.2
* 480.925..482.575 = -0.16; 19.4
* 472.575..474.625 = -0.13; 18.8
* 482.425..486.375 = -0.14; 18.3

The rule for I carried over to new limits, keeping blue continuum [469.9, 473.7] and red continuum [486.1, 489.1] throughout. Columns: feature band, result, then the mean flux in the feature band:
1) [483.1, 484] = -0.05 nm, 18.7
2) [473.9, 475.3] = -0.12 nm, 19.5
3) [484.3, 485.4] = -0.05 nm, 18.5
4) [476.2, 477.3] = -0.04 nm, 18.5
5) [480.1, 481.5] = -0.10 nm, 19.1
